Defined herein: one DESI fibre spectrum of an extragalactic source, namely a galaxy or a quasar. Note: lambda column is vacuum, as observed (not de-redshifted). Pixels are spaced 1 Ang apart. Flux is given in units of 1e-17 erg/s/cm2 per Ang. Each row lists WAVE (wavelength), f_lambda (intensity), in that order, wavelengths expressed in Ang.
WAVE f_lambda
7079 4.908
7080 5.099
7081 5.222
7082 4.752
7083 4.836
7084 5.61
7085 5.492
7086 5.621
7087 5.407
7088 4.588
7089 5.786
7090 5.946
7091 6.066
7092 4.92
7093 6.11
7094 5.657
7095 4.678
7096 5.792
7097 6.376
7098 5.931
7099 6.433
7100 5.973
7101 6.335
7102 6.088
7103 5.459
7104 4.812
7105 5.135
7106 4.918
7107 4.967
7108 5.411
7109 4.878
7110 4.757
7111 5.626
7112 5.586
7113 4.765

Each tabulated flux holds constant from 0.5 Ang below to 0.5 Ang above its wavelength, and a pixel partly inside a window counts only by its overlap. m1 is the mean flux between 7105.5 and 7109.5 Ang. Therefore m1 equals 5.04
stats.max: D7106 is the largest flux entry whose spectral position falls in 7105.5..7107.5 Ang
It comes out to 4.967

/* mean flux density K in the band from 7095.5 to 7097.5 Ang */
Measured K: 6.08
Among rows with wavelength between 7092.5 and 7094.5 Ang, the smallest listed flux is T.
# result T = 5.657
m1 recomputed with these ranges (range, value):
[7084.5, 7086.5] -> 5.56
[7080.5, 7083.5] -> 4.94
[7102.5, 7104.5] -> 5.14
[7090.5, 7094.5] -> 5.69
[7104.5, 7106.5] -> 5.03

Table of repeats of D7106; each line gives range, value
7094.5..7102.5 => 6.433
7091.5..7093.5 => 6.11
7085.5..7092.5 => 6.066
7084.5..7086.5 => 5.621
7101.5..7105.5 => 6.088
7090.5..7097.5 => 6.376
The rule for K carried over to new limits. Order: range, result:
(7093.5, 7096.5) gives 5.38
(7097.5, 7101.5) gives 6.17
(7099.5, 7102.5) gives 6.13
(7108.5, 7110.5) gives 4.82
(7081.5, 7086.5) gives 5.26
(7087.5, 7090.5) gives 5.44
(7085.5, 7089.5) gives 5.35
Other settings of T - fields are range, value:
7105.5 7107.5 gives 4.918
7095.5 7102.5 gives 5.792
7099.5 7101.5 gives 5.973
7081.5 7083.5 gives 4.752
